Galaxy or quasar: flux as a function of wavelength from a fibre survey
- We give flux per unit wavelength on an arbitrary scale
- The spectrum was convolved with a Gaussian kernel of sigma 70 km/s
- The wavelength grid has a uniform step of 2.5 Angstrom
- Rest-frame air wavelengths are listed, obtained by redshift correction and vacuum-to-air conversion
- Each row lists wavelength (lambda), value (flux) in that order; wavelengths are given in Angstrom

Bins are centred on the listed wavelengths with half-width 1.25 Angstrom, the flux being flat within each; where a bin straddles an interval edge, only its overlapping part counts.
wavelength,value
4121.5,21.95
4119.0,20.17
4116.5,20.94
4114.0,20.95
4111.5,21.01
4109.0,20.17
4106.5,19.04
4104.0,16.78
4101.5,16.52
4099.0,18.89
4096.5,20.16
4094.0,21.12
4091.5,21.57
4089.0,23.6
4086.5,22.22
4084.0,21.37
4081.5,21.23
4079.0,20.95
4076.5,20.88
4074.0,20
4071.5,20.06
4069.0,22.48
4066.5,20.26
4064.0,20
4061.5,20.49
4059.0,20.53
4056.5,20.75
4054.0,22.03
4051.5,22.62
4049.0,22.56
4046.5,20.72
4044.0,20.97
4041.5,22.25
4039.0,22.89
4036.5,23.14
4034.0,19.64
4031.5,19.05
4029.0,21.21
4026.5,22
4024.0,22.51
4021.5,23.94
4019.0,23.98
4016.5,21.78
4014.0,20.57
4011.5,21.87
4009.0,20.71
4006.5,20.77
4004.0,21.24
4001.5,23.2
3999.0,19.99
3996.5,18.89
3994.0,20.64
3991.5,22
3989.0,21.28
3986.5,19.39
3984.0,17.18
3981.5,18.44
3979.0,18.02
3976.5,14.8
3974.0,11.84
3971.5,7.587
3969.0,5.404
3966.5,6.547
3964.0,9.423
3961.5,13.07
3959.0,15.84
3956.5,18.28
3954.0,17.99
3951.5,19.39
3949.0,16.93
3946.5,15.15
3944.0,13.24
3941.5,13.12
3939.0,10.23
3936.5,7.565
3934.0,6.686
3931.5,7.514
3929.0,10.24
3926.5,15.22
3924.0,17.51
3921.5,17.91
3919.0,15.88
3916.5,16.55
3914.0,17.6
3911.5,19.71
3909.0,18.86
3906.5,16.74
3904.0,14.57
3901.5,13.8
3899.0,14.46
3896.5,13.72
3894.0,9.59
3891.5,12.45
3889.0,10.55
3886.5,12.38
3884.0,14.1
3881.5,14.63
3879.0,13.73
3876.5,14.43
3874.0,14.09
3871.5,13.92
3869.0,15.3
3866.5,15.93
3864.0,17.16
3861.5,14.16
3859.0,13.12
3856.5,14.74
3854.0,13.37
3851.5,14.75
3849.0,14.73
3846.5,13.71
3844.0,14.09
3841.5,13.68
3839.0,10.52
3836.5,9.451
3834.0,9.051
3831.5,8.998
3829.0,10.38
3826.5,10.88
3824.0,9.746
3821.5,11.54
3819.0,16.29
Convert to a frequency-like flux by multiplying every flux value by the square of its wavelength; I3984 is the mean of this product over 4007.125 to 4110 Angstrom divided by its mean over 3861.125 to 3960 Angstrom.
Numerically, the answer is 1.57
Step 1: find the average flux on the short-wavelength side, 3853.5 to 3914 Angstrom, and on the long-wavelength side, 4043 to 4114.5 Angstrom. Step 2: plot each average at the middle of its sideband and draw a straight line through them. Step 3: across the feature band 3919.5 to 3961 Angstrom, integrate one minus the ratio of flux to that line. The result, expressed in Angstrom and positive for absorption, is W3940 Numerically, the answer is 6.0 Angstrom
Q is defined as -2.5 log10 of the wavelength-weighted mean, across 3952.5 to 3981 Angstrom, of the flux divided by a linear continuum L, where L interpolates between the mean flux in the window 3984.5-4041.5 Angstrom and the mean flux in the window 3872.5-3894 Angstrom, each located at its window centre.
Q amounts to 0.39 mag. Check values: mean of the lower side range 13.1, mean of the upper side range 21.4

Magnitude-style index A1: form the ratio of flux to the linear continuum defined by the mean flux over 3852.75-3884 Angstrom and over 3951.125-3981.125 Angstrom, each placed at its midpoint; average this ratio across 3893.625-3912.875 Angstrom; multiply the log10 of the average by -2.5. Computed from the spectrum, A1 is -0.105 mag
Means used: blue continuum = 14.5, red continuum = 13.2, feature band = 15.5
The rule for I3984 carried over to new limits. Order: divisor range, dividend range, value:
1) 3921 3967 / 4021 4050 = 1.71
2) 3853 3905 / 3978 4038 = 1.62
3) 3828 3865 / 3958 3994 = 1.22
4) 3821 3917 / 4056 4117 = 1.67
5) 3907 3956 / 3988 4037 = 1.52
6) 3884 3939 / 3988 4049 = 1.66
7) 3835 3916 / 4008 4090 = 1.65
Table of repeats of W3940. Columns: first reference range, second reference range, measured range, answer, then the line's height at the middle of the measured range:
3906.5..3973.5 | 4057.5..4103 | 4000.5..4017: -4.2 Angstrom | 17.1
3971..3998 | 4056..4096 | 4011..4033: -3.3 Angstrom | 19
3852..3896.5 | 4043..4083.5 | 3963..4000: 5.3 Angstrom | 17.9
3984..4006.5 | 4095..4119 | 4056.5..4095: -2.6 Angstrom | 19.8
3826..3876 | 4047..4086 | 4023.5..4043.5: -1.7 Angstrom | 19.9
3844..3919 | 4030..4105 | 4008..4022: -2.2 Angstrom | 19.1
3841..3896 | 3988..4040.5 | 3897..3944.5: 6.8 Angstrom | 16.6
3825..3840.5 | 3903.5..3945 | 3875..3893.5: -1.2 Angstrom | 12.3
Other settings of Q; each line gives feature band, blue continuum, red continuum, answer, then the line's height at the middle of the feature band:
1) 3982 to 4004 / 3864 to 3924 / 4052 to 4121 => -0.141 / 17.8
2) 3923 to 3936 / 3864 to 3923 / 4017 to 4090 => 0.419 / 16.4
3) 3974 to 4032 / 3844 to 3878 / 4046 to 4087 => -0.072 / 19.1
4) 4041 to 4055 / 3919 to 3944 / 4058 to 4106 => -0.177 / 18.6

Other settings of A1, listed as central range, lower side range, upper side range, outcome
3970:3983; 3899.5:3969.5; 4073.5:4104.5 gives 0.133 mag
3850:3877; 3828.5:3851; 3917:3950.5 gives -0.209 mag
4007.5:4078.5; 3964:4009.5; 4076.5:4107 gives -0.149 mag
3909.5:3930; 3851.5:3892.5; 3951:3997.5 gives -0.124 mag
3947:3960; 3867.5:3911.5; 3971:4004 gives -0.046 mag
